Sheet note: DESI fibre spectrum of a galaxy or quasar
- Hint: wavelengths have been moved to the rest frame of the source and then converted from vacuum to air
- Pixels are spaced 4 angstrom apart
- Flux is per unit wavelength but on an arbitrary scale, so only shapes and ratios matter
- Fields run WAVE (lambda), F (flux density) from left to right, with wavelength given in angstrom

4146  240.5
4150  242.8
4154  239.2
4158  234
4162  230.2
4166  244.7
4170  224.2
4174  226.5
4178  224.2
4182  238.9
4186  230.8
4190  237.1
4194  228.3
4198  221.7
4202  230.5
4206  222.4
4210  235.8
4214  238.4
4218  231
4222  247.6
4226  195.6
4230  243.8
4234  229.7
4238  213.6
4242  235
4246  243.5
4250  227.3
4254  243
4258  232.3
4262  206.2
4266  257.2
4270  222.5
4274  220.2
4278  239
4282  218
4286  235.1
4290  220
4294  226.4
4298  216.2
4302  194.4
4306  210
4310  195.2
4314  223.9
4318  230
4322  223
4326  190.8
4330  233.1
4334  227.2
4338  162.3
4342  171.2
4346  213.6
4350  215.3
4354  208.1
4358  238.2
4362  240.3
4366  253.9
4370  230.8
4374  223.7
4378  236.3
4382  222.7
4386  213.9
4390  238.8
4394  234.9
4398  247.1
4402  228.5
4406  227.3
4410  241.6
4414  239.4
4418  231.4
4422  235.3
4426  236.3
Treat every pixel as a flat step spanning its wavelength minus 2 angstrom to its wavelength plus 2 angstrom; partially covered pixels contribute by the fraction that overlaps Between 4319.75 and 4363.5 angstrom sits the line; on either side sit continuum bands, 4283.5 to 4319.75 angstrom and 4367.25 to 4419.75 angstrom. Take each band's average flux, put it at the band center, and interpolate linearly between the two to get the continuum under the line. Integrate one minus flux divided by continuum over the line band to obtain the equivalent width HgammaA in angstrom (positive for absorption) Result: 2.47 angstrom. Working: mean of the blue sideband 217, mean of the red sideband 232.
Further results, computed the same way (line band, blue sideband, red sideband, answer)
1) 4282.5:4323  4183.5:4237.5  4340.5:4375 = 1.41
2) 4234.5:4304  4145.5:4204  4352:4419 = 1.85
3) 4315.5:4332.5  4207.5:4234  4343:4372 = 0.62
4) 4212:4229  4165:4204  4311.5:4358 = -0.27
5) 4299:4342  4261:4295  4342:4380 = 3.68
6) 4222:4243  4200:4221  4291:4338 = 0.28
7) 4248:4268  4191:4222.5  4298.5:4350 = -1.14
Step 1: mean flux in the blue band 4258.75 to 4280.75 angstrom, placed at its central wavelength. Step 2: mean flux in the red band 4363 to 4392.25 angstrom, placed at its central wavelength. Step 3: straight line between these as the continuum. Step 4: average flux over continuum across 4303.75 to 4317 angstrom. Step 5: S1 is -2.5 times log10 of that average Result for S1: 0.09 mag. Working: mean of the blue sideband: 229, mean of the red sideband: 232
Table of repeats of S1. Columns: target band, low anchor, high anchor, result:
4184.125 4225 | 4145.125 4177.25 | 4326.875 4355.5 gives -0.02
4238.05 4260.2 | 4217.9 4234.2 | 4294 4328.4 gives -0.04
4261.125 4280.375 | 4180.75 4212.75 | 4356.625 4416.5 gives 0.01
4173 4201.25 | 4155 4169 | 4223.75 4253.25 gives 0.02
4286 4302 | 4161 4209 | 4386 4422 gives 0.06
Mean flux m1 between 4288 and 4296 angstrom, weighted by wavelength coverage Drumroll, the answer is 223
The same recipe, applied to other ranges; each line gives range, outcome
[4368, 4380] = 230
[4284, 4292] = 228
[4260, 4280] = 229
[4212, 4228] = 228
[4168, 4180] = 225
